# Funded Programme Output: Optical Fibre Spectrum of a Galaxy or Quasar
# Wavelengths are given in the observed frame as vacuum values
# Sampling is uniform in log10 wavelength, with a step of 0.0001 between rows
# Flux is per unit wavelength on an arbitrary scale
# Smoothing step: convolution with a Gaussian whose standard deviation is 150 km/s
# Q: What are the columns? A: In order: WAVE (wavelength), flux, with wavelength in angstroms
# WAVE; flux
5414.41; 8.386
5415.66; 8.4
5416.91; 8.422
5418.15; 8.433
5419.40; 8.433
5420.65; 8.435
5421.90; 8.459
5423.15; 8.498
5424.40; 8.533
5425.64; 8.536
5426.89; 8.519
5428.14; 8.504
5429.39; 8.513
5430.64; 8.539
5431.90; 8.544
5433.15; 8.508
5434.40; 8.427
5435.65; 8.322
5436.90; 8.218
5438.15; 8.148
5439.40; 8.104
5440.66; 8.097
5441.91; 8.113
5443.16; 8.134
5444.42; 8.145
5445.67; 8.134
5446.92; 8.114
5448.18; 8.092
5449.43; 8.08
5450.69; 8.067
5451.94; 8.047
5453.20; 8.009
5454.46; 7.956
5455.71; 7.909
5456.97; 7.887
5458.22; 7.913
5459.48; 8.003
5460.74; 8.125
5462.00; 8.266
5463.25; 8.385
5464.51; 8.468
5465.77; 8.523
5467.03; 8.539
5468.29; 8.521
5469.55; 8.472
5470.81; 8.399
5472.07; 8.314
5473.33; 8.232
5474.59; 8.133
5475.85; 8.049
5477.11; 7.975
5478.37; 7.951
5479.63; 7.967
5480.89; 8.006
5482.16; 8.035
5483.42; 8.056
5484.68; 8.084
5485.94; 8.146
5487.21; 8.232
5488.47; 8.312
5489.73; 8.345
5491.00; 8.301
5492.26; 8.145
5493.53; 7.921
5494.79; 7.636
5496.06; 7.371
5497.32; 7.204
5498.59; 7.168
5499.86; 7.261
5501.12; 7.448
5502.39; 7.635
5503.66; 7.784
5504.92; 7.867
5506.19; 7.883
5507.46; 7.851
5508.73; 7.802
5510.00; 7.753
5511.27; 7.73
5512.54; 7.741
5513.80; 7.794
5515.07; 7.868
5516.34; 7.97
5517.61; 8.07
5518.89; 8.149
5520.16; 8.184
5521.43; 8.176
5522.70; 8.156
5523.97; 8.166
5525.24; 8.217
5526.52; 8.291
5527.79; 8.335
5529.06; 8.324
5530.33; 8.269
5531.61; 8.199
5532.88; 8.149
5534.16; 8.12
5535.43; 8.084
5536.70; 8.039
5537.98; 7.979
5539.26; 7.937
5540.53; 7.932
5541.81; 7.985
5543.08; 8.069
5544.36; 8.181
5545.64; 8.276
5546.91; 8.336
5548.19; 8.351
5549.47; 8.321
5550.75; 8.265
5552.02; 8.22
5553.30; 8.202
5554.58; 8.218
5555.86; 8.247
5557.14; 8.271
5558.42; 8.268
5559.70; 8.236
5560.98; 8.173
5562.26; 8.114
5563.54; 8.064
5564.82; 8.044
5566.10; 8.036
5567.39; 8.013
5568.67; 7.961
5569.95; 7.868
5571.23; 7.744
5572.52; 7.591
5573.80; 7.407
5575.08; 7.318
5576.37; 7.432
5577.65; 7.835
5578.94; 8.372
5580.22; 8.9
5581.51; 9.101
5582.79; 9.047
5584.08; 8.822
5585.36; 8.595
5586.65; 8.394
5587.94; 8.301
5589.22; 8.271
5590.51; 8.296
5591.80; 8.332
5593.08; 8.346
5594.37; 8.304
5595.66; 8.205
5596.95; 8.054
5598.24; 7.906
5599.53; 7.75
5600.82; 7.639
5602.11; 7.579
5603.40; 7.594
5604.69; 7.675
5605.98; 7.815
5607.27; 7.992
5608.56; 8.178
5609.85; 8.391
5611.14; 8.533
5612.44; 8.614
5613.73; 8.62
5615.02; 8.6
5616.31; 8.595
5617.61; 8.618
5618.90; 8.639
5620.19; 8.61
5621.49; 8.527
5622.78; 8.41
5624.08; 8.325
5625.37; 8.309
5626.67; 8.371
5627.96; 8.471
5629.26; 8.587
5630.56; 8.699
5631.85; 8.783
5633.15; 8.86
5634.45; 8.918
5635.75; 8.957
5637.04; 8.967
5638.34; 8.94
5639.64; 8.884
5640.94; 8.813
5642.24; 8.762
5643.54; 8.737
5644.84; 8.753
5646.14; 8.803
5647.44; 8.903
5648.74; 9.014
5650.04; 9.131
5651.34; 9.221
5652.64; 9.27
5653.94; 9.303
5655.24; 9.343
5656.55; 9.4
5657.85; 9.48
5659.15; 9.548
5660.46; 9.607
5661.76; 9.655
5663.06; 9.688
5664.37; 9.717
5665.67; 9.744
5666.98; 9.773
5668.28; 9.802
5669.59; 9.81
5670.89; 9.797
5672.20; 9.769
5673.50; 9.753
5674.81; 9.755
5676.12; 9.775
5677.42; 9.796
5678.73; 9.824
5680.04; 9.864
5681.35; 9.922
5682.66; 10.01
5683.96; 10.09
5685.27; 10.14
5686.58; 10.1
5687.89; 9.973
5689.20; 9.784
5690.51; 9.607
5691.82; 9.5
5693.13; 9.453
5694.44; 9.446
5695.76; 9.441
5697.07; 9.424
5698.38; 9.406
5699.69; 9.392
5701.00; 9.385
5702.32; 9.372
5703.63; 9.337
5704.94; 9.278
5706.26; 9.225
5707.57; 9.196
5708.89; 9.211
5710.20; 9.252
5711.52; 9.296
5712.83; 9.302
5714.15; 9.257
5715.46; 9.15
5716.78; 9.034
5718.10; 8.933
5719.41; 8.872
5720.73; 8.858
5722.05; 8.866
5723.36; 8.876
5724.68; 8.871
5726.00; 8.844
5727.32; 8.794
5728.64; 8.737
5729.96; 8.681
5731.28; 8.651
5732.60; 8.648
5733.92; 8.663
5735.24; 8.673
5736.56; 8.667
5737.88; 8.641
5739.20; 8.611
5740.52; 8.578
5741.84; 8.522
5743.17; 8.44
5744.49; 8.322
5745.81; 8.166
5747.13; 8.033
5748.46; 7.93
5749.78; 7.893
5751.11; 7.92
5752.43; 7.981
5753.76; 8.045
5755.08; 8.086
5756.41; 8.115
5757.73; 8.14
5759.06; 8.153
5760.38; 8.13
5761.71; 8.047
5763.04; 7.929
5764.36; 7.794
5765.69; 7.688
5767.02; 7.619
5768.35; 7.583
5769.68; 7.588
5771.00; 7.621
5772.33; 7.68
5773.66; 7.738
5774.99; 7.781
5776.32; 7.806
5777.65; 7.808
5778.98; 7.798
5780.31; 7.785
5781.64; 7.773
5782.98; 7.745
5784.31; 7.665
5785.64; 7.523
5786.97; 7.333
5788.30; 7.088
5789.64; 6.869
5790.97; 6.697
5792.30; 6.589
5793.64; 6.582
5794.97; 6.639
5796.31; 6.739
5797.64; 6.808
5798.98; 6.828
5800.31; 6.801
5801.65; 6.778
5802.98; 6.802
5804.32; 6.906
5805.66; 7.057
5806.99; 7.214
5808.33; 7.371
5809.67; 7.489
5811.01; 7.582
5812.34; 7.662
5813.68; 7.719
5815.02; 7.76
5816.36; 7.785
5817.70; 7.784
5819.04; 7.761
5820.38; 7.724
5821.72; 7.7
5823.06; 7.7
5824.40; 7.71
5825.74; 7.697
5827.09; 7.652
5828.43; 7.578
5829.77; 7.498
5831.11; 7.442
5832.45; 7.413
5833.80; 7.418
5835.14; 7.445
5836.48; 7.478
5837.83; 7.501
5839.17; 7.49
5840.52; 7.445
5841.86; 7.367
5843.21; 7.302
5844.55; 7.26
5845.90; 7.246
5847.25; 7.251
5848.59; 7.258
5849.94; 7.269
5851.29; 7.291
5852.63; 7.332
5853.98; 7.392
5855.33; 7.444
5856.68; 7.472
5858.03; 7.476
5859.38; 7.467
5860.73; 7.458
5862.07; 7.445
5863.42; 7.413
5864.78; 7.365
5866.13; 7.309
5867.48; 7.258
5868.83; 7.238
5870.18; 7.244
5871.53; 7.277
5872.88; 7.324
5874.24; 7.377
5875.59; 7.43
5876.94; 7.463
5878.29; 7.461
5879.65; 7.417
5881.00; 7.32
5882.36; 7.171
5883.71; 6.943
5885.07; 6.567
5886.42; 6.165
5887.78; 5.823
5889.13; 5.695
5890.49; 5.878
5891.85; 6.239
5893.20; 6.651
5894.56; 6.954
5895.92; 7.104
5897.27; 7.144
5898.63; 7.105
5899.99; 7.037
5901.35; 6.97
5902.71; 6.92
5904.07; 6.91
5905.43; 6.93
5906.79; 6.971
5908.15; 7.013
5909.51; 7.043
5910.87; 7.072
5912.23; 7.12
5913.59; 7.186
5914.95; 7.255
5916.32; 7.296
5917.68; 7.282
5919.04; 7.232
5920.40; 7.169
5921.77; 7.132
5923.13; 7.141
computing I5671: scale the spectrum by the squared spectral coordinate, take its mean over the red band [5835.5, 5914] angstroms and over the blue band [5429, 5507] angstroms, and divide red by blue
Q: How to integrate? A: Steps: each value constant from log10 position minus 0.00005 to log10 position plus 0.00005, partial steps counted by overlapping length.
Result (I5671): 1.02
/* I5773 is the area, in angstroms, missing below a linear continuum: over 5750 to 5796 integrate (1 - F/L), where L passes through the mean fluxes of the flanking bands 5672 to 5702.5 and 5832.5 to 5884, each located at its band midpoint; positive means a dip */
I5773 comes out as 4.9 angstroms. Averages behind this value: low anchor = 9.71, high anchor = 7.36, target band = 7.62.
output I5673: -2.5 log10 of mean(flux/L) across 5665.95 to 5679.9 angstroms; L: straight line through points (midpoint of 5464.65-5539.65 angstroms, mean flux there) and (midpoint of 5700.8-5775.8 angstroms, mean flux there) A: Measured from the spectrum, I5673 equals -0.17 mag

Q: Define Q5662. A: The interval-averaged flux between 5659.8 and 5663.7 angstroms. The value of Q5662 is 9.65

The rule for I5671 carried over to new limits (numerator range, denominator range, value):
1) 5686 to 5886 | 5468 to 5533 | 1.10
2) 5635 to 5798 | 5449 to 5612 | 1.15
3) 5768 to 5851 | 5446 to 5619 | 1.01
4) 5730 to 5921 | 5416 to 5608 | 1.02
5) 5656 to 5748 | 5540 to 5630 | 1.18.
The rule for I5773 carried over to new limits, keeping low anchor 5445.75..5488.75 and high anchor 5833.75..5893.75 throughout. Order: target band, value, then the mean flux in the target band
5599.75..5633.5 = -2.41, 8.34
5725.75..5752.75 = -3.50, 8.45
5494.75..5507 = 0.83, 7.52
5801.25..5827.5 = -0.76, 7.5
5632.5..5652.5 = -3.12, 8.92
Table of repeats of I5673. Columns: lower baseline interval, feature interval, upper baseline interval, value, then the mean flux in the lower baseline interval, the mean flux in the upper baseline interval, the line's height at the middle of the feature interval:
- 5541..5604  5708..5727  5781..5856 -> -0.18 mag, 8.14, 7.33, 7.66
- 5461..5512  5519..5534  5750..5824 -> -0.04 mag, 8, 7.52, 7.94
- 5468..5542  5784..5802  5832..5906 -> 0.06 mag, 8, 7.14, 7.32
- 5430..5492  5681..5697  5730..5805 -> -0.24 mag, 8.19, 7.75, 7.86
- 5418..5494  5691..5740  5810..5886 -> -0.18 mag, 8.23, 7.43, 7.7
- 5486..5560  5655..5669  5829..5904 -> -0.25 mag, 8.02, 7.16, 7.67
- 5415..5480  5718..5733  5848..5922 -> -0.17 mag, 8.26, 7.09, 7.52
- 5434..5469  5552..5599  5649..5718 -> 0.09 mag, 8.17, 9.55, 8.9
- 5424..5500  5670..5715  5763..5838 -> -0.24 mag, 8.15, 7.43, 7.66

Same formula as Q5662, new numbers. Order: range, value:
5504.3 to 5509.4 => 7.84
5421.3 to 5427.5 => 8.52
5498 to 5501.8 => 7.3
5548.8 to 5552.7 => 8.27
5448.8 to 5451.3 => 8.07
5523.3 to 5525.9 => 8.18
